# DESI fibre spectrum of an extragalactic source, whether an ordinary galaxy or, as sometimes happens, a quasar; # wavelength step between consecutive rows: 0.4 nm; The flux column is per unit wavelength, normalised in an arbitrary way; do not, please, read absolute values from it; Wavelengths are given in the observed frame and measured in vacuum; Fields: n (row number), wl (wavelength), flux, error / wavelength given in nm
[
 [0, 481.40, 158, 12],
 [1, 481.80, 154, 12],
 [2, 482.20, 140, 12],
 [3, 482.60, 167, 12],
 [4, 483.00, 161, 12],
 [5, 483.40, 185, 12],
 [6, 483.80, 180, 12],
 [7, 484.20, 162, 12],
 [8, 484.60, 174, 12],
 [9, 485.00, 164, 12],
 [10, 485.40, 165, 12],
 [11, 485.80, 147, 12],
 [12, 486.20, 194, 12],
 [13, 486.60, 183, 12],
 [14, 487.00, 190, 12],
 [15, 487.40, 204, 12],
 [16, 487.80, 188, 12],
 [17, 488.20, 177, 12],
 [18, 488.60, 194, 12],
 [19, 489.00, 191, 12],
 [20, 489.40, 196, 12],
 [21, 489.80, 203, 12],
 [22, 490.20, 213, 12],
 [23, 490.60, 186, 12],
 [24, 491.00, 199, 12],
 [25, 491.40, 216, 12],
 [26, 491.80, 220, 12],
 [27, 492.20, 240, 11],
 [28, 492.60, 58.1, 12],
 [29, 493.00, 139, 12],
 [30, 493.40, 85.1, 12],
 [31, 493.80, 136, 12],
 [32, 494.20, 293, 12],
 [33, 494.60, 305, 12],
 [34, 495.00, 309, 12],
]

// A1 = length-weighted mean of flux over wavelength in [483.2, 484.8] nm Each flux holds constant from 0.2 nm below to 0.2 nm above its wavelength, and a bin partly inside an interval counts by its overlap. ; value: 175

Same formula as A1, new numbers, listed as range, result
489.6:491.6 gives 203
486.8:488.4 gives 190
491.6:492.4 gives 230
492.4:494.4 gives 142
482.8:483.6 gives 173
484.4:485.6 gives 168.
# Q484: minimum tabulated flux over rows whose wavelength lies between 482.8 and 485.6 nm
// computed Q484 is 161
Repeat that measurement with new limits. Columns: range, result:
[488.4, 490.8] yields 186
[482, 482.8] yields 140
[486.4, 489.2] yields 177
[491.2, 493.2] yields 58.1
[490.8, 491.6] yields 199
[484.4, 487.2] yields 147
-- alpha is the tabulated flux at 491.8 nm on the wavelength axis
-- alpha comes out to 220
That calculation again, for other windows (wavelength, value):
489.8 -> 203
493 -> 139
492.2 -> 240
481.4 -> 158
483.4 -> 185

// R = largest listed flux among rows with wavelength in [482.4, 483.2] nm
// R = 167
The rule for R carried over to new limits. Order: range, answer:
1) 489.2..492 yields 220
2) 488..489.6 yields 196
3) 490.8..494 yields 240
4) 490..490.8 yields 213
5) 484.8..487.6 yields 204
